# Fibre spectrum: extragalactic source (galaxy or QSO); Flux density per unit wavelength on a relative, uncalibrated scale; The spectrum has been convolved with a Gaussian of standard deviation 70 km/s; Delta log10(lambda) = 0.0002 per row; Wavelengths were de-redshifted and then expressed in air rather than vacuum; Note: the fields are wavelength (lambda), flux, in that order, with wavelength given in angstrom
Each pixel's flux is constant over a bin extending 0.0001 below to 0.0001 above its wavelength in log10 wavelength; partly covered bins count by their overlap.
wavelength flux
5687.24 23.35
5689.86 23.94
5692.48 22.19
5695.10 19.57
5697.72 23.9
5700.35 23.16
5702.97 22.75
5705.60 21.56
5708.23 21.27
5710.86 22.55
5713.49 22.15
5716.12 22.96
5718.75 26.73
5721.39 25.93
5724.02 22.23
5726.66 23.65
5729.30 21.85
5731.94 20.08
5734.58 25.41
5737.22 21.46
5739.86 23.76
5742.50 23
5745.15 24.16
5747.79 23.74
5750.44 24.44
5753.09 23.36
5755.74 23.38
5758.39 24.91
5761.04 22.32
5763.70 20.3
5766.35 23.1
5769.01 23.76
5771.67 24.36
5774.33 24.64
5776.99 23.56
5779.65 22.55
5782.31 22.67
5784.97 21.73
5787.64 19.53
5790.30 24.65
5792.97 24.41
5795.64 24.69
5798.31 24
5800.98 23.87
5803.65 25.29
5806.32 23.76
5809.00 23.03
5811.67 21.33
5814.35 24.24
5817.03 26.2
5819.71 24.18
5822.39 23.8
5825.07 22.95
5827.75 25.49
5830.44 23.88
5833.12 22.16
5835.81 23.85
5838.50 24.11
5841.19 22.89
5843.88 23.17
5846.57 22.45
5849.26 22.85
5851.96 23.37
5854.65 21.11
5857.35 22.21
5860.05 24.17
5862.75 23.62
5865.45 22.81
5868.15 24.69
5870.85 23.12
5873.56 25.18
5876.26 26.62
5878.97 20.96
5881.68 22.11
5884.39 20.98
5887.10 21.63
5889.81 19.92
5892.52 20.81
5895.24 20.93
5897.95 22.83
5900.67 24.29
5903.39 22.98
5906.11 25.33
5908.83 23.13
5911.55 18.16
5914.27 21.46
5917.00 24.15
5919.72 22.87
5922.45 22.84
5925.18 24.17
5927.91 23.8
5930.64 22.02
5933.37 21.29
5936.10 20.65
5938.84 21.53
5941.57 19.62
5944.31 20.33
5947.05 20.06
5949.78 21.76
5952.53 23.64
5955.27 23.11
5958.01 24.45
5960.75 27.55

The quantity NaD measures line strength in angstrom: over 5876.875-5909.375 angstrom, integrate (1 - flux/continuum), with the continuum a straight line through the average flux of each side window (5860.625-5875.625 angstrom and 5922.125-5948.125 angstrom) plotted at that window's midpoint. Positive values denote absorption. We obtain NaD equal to 1.2 angstrom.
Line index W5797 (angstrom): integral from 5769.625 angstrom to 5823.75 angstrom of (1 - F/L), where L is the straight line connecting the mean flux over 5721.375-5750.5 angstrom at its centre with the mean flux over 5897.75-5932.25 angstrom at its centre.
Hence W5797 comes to -1.3 angstrom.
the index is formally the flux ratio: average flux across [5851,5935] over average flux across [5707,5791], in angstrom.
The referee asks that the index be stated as 0.98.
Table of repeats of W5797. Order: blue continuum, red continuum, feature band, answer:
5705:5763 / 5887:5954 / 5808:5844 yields -1.7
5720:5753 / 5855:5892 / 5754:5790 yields 0.5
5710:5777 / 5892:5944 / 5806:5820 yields -0.5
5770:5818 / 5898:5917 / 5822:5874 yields -0.5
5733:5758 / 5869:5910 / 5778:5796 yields 0.4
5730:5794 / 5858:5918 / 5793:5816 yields -0.9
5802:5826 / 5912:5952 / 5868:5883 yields -0.6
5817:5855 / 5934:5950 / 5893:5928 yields -2.1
